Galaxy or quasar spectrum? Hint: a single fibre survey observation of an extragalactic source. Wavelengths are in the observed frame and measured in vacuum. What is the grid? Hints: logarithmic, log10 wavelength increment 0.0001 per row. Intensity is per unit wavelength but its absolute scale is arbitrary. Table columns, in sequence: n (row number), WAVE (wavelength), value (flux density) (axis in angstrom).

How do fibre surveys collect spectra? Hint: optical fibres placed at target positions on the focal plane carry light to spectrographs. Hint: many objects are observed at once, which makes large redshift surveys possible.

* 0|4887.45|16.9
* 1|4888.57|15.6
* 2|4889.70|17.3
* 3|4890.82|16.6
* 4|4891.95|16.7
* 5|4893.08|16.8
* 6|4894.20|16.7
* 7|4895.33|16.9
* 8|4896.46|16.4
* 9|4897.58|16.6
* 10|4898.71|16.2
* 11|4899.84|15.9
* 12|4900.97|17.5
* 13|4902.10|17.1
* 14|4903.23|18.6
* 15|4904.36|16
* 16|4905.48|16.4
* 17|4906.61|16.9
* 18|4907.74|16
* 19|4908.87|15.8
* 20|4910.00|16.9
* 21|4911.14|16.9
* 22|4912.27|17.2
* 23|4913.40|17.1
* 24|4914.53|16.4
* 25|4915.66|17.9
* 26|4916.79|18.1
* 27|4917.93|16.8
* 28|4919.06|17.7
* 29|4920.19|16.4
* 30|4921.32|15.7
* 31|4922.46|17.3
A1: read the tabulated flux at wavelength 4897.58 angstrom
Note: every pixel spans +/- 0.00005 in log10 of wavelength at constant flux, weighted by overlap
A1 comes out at 16.6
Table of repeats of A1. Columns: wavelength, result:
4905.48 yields 16.4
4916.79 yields 18.1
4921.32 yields 15.7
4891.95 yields 16.7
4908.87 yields 15.8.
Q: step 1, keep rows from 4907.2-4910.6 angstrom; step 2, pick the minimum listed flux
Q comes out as 15.8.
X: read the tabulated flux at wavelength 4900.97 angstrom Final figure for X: 17.5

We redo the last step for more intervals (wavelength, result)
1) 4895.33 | 16.9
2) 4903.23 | 18.6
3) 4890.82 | 16.6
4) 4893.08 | 16.8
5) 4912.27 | 17.2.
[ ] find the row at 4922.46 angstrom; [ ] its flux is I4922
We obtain 17.3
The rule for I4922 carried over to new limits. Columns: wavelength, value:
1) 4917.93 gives 16.8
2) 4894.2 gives 16.7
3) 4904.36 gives 16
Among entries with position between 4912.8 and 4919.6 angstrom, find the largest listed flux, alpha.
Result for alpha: 18.1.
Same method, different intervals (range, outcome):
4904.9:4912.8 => 17.2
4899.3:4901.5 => 17.5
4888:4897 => 17.3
